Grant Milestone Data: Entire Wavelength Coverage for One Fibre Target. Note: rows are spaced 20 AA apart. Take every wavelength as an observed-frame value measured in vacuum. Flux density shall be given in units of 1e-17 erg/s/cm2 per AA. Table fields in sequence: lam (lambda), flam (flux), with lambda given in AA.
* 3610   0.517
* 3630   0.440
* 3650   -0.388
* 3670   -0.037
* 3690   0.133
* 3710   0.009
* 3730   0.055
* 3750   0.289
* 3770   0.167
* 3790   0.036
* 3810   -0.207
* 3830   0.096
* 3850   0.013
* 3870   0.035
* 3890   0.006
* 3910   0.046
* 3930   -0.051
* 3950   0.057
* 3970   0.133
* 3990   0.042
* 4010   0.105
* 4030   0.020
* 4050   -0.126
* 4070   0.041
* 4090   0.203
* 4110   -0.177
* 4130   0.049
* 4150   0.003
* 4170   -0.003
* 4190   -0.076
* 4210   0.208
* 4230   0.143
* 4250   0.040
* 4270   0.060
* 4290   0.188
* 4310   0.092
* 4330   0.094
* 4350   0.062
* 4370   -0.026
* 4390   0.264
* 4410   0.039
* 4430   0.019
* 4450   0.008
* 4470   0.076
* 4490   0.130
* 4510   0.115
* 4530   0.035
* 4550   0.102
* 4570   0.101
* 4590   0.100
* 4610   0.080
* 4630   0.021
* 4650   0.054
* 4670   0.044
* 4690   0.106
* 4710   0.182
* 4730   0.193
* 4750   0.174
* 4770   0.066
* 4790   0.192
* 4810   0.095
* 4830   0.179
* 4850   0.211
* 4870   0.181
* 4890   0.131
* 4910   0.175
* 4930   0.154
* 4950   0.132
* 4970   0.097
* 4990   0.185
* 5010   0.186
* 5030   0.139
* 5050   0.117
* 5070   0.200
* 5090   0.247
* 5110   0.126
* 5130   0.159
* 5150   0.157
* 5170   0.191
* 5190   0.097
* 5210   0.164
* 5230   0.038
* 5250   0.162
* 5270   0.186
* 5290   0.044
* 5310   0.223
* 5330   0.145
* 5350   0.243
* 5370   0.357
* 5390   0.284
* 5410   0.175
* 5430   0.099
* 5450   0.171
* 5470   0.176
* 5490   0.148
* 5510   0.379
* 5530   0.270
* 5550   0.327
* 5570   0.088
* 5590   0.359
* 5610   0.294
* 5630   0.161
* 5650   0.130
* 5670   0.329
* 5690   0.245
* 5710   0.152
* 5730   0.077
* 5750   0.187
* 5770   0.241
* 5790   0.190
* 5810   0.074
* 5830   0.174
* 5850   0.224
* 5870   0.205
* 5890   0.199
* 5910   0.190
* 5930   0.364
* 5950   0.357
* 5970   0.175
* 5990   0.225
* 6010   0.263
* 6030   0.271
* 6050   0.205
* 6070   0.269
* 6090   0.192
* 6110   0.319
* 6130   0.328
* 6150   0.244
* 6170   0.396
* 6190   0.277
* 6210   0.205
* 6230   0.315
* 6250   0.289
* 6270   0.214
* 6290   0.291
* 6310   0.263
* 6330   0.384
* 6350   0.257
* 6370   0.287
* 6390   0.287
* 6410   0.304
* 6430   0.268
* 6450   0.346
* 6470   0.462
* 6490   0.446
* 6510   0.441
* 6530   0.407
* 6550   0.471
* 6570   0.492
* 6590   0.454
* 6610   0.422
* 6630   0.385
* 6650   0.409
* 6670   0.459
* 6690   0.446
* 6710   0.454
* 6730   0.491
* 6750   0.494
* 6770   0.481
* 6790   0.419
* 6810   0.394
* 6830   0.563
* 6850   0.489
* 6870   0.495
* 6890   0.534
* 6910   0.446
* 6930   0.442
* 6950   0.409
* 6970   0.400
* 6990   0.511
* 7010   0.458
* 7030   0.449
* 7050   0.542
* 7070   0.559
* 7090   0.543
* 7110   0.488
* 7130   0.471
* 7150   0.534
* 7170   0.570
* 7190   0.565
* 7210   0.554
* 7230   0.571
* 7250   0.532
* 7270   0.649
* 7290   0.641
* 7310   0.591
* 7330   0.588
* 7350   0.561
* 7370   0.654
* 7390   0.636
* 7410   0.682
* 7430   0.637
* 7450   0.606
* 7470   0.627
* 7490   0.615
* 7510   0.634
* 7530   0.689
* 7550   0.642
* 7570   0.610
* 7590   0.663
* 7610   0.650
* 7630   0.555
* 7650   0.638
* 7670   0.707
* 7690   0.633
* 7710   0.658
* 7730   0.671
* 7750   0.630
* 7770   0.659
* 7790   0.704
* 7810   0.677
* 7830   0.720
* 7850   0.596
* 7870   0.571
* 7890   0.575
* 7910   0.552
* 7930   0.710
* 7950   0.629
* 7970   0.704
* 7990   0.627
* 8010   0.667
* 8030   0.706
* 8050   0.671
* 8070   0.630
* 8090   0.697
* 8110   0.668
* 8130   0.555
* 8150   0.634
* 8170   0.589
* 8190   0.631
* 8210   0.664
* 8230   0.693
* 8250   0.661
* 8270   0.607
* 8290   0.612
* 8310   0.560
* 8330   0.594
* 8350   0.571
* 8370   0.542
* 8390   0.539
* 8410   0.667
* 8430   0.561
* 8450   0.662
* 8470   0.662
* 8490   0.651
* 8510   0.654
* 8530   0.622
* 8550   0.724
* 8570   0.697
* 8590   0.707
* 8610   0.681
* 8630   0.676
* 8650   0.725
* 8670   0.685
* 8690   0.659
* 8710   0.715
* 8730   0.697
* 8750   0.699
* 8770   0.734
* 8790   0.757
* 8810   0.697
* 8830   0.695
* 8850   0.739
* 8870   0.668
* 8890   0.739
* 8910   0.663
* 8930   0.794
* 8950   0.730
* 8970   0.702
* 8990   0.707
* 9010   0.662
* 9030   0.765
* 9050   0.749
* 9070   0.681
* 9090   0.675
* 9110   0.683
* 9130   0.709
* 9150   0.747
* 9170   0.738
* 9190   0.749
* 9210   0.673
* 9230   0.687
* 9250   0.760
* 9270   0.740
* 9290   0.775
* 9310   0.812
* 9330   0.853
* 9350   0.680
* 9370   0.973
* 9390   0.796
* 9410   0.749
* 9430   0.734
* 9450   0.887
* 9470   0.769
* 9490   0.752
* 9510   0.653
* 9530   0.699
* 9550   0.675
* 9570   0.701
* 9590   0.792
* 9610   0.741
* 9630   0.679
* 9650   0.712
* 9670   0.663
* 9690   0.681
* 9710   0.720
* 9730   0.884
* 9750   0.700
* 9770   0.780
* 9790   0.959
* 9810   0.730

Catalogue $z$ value 0.619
